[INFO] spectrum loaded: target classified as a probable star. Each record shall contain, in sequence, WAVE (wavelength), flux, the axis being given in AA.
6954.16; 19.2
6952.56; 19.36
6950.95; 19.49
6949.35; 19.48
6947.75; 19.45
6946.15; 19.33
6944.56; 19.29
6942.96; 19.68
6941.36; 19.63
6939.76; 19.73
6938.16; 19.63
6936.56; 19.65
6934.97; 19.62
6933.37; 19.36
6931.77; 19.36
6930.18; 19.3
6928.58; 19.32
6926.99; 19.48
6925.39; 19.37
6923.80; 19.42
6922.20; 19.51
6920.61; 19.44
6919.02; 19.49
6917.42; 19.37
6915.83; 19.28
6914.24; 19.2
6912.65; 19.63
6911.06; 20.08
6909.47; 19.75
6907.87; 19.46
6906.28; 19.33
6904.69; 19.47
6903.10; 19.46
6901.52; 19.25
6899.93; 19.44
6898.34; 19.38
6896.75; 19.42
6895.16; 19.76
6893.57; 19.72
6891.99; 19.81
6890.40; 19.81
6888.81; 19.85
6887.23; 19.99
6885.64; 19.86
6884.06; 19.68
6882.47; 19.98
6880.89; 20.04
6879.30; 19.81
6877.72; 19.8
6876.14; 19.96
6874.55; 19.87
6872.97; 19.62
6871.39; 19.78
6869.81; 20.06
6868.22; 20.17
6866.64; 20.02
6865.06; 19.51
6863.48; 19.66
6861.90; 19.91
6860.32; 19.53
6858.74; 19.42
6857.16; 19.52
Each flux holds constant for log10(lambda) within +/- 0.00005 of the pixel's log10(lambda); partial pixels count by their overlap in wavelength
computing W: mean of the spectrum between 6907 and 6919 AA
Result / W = 19.5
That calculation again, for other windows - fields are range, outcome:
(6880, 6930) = 19.6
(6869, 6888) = 19.9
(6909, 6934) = 19.5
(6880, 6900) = 19.8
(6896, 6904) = 19.4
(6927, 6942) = 19.5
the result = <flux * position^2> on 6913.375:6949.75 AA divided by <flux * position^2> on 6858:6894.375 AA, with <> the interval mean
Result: 1.00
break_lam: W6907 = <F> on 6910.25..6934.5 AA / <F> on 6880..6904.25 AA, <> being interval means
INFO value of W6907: 0.99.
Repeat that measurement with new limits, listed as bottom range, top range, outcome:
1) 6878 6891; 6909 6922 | 0.98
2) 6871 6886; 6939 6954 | 0.98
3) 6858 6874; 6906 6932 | 0.98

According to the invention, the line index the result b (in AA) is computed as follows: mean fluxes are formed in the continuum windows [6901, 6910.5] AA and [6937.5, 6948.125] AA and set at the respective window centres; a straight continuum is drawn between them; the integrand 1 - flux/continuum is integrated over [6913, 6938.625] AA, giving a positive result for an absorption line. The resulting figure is 0.11 AA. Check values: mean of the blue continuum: 19.5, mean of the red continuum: 19.5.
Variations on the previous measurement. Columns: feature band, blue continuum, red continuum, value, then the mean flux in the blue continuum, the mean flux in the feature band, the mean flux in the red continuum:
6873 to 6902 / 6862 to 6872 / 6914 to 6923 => -0.10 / 19.9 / 19.7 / 19.4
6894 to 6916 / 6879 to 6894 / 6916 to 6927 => 0.14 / 19.9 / 19.5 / 19.4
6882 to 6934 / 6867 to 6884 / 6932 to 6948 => 0.45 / 19.9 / 19.5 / 19.5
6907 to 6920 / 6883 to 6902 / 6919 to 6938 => 0.01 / 19.7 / 19.5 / 19.5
